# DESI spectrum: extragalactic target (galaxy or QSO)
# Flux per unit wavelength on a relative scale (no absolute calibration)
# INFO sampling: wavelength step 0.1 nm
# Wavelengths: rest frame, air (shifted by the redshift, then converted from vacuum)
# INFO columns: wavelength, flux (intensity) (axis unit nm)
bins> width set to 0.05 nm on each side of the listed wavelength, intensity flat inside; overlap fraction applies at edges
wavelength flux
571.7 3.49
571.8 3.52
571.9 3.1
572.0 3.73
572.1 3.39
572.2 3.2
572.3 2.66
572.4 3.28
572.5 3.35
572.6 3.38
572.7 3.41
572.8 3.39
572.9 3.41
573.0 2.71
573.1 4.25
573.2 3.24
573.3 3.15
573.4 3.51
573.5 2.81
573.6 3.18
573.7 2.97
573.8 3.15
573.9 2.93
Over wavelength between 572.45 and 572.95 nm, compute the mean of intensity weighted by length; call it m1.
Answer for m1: 3.39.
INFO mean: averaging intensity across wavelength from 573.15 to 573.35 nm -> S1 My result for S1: 3.2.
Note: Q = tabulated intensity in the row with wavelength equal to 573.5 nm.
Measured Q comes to 2.81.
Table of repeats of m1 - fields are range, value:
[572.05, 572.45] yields 3.13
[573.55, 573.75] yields 3.08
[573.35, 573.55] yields 3.16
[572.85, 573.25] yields 3.4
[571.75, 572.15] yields 3.43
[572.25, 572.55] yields 3.1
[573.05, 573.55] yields 3.39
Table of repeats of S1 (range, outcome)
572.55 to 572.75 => 3.4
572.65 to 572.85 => 3.4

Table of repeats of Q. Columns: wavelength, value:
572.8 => 3.39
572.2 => 3.2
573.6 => 3.18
